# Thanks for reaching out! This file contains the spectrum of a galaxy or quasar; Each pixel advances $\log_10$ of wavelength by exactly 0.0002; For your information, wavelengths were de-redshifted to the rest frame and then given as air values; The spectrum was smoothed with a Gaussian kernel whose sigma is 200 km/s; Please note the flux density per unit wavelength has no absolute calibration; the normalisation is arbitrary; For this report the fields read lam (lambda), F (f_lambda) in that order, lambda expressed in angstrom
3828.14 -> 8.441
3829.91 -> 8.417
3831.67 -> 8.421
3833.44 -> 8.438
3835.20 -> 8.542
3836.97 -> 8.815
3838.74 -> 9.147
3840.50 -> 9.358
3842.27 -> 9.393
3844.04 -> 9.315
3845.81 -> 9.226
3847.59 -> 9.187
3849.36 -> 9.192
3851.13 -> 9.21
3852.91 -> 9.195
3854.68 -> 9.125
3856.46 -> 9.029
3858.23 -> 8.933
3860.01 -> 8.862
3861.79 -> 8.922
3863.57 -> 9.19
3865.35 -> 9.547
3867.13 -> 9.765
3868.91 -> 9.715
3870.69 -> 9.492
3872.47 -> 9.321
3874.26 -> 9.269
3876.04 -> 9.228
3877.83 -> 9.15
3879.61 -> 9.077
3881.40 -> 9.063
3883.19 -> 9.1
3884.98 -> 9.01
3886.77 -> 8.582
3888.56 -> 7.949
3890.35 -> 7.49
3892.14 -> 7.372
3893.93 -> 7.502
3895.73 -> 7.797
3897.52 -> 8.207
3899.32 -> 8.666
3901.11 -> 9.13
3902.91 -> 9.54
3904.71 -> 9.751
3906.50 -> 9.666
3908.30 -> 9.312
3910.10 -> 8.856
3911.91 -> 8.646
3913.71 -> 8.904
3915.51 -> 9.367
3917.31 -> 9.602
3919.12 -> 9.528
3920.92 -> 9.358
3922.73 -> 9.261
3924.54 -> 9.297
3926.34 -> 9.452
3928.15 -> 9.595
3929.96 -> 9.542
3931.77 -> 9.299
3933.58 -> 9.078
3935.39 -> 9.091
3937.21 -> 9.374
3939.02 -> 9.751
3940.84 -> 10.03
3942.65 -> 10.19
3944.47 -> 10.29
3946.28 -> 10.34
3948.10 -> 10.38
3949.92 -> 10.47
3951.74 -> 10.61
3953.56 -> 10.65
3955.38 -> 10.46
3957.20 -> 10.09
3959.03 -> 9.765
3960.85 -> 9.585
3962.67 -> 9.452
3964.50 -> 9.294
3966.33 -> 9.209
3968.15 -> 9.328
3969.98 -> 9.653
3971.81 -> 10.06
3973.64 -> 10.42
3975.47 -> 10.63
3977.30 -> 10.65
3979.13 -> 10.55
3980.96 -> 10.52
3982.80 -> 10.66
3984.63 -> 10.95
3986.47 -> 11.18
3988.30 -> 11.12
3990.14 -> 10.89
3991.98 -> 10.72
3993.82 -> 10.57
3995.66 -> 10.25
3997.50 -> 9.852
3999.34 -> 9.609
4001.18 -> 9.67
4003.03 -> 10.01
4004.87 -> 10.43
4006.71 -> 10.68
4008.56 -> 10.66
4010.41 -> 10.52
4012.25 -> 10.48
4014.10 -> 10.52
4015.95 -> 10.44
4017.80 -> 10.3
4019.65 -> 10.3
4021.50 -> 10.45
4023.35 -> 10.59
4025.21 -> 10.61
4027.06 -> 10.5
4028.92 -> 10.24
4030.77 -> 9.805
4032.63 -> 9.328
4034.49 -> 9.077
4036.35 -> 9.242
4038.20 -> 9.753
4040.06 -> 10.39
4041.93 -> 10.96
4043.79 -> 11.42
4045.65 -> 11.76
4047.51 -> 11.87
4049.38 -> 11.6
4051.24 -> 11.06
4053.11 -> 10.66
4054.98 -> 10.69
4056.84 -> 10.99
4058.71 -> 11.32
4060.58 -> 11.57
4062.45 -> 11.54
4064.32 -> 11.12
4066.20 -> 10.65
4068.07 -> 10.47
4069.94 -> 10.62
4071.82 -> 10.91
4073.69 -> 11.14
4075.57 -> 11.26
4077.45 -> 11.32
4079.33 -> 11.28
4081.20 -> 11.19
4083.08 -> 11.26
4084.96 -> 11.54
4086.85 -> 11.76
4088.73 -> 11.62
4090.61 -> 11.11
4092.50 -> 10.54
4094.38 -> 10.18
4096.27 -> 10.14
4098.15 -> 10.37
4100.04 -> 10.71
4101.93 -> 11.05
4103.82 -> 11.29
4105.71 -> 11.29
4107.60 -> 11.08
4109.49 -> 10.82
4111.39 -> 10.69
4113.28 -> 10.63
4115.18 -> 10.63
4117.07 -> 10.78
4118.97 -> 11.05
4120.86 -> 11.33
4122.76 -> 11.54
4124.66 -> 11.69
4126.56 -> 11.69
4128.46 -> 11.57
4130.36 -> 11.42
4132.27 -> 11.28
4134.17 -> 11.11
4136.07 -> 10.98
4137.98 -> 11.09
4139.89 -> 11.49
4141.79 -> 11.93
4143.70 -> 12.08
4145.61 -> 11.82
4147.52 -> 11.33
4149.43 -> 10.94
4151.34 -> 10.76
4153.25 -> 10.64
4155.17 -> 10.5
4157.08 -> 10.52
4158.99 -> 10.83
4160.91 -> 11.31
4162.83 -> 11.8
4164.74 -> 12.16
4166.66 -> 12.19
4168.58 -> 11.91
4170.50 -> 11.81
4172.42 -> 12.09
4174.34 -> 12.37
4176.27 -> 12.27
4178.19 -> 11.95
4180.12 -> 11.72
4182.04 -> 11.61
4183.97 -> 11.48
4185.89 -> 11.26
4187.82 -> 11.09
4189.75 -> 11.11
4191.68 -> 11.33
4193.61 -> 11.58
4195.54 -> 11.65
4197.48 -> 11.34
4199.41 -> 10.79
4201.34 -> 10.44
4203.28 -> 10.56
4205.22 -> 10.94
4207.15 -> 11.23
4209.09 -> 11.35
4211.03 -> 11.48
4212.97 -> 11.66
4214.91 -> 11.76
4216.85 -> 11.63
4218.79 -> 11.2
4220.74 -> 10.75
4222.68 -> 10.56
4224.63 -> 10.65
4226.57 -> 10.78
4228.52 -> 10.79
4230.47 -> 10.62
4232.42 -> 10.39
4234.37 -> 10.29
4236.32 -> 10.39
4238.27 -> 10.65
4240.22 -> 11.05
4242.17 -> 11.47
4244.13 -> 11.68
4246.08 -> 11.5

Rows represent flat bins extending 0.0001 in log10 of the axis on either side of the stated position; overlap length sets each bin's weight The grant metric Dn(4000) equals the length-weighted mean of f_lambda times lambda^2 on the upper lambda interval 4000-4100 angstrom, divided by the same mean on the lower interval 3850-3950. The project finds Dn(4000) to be 1.3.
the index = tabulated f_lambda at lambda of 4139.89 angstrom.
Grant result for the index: 11.49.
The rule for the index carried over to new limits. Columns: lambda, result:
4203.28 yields 10.56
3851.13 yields 9.21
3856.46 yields 9.029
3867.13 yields 9.765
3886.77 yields 8.582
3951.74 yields 10.61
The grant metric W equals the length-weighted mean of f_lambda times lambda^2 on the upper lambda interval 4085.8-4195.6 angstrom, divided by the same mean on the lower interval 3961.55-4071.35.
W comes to 1.1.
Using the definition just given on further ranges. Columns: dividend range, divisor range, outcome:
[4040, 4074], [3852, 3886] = 1.33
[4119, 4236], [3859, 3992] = 1.34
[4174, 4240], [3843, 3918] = 1.46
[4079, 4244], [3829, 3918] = 1.44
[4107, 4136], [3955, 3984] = 1.20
